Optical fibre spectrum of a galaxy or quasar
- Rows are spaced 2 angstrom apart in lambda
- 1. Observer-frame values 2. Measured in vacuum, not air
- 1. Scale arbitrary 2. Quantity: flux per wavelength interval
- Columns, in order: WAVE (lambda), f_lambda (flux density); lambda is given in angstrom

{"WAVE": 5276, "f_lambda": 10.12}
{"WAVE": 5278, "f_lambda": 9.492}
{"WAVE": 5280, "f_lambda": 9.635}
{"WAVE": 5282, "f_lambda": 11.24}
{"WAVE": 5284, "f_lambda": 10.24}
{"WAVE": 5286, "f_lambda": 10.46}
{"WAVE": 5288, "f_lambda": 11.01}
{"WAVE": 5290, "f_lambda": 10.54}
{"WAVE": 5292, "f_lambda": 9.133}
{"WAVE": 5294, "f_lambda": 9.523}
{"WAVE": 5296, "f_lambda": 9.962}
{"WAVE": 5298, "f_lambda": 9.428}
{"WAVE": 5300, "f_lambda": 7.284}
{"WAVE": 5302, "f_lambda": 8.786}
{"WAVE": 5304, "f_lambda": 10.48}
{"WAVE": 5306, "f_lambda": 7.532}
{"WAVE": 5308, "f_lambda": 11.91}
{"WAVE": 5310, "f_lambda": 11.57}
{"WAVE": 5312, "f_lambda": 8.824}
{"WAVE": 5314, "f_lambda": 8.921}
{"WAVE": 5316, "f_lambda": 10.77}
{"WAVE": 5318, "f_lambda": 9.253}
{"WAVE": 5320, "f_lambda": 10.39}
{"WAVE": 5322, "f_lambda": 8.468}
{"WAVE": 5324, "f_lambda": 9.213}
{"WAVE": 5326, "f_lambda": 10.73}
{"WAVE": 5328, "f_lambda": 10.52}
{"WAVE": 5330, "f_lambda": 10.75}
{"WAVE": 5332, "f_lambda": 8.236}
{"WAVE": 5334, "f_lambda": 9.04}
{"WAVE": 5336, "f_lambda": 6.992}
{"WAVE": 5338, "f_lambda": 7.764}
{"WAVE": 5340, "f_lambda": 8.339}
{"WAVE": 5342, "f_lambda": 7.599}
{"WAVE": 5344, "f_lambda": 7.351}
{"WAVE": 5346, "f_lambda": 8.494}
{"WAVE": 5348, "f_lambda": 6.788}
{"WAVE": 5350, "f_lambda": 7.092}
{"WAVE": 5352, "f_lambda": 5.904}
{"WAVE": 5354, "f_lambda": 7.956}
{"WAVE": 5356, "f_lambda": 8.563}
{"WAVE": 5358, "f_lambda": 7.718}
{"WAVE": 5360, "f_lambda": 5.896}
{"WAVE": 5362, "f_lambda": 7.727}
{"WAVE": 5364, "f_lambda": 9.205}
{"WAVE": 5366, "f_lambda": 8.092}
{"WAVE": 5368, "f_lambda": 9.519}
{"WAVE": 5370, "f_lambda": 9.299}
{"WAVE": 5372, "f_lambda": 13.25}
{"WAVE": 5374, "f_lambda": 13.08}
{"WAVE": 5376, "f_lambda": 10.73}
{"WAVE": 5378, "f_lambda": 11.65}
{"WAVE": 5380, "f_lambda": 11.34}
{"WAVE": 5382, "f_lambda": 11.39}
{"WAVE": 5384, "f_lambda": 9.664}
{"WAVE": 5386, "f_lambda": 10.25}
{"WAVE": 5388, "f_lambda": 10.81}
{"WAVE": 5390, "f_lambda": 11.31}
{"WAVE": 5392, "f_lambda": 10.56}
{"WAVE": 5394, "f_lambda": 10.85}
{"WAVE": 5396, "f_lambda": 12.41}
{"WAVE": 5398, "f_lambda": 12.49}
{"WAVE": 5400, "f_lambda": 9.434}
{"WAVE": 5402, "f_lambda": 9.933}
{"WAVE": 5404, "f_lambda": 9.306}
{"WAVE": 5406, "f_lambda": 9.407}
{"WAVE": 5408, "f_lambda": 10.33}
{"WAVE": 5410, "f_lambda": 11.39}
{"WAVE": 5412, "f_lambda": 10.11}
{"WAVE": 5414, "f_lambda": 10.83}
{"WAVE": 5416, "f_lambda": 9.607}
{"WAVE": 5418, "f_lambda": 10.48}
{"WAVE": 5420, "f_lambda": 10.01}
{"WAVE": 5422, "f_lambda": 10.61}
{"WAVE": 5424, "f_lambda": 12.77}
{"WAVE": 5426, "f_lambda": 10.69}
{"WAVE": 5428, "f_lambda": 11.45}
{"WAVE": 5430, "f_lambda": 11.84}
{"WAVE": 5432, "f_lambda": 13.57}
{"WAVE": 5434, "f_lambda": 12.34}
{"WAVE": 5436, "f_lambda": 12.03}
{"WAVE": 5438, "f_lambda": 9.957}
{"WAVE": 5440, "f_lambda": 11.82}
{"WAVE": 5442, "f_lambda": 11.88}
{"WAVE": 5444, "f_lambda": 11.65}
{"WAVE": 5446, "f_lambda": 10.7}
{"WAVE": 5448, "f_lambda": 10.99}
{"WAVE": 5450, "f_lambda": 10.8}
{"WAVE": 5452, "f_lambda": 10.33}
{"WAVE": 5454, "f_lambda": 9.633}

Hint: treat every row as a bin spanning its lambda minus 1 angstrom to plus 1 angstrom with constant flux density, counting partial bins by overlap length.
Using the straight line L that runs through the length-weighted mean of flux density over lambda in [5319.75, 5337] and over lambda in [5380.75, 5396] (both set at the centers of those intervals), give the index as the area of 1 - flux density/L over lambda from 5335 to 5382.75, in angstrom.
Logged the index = 6.2 angstrom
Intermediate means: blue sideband 9.33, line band 8.81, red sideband 10.8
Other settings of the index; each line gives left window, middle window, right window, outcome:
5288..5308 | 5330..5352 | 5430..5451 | 4.9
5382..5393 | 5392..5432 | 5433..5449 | 0.6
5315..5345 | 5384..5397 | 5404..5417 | -1.3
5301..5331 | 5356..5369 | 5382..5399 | 3.1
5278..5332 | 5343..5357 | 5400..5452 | 3.8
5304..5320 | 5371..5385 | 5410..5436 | -1.2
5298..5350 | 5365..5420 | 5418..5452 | -0.9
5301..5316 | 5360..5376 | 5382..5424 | 0.7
